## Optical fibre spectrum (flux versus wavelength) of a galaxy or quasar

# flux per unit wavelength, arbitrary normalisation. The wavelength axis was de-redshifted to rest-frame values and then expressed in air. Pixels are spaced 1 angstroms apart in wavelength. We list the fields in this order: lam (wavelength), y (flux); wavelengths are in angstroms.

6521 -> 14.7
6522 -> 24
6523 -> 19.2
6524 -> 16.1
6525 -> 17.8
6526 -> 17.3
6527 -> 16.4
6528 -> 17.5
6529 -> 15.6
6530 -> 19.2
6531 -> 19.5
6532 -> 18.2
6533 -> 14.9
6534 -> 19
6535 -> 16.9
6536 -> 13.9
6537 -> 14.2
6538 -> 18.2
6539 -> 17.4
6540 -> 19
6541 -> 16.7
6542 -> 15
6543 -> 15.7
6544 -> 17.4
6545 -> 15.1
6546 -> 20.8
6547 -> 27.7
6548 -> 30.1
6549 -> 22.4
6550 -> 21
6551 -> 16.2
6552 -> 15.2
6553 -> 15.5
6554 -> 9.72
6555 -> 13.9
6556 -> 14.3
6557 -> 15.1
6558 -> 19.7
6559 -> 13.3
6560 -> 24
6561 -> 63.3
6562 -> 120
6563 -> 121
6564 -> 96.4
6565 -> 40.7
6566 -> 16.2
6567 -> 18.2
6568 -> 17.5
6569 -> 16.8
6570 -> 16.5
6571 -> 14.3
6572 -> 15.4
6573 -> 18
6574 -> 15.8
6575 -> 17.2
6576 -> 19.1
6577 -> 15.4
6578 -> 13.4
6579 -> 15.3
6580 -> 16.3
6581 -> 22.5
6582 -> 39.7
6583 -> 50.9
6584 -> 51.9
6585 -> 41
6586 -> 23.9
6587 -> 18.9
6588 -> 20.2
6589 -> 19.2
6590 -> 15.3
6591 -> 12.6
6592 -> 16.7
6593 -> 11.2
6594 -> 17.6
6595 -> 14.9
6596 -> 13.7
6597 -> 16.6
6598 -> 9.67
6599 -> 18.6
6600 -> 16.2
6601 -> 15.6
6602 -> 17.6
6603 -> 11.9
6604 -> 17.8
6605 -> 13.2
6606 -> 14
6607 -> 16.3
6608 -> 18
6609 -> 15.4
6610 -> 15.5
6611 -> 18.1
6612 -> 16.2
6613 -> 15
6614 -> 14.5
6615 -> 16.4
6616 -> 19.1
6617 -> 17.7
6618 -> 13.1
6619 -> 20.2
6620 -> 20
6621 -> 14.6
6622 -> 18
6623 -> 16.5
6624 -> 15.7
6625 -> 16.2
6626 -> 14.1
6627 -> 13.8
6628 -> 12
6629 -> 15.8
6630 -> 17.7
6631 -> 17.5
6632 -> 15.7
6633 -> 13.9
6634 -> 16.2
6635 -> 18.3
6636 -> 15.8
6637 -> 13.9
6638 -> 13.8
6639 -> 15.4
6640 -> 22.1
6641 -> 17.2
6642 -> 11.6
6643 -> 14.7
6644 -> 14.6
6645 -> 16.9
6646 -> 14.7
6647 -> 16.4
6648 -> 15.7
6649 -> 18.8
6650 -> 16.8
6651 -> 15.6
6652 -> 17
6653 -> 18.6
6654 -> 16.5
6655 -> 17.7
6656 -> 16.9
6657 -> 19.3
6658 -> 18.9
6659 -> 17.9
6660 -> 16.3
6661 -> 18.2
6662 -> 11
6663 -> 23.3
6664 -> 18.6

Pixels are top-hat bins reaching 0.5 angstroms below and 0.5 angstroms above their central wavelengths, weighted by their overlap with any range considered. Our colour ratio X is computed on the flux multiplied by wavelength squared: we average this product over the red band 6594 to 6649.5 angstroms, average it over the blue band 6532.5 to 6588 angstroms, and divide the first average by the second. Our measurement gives 0.62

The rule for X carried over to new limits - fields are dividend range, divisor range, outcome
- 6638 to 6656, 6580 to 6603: 0.77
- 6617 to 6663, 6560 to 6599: 0.58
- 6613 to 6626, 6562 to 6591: 0.56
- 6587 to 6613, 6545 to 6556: 0.85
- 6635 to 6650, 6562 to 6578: 0.50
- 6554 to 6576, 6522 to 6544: 1.93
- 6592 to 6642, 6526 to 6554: 0.90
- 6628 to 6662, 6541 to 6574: 0.60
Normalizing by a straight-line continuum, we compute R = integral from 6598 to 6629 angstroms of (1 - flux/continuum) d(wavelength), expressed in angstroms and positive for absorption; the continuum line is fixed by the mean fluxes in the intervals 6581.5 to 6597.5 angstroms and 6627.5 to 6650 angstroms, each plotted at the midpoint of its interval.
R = 6.2 angstroms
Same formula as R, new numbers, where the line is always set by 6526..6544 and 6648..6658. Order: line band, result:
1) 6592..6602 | 1.2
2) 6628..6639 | 1.1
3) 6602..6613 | 1.0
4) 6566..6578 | 0.4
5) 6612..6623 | 0.3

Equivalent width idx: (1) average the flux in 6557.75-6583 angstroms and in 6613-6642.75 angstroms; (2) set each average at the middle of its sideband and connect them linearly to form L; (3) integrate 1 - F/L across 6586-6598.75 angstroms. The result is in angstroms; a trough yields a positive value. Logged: 5.1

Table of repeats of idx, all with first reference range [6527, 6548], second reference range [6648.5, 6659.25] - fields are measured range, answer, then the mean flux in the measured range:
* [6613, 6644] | 2.9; 16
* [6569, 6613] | -2.9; 18.9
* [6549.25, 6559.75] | 1.2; 15.8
